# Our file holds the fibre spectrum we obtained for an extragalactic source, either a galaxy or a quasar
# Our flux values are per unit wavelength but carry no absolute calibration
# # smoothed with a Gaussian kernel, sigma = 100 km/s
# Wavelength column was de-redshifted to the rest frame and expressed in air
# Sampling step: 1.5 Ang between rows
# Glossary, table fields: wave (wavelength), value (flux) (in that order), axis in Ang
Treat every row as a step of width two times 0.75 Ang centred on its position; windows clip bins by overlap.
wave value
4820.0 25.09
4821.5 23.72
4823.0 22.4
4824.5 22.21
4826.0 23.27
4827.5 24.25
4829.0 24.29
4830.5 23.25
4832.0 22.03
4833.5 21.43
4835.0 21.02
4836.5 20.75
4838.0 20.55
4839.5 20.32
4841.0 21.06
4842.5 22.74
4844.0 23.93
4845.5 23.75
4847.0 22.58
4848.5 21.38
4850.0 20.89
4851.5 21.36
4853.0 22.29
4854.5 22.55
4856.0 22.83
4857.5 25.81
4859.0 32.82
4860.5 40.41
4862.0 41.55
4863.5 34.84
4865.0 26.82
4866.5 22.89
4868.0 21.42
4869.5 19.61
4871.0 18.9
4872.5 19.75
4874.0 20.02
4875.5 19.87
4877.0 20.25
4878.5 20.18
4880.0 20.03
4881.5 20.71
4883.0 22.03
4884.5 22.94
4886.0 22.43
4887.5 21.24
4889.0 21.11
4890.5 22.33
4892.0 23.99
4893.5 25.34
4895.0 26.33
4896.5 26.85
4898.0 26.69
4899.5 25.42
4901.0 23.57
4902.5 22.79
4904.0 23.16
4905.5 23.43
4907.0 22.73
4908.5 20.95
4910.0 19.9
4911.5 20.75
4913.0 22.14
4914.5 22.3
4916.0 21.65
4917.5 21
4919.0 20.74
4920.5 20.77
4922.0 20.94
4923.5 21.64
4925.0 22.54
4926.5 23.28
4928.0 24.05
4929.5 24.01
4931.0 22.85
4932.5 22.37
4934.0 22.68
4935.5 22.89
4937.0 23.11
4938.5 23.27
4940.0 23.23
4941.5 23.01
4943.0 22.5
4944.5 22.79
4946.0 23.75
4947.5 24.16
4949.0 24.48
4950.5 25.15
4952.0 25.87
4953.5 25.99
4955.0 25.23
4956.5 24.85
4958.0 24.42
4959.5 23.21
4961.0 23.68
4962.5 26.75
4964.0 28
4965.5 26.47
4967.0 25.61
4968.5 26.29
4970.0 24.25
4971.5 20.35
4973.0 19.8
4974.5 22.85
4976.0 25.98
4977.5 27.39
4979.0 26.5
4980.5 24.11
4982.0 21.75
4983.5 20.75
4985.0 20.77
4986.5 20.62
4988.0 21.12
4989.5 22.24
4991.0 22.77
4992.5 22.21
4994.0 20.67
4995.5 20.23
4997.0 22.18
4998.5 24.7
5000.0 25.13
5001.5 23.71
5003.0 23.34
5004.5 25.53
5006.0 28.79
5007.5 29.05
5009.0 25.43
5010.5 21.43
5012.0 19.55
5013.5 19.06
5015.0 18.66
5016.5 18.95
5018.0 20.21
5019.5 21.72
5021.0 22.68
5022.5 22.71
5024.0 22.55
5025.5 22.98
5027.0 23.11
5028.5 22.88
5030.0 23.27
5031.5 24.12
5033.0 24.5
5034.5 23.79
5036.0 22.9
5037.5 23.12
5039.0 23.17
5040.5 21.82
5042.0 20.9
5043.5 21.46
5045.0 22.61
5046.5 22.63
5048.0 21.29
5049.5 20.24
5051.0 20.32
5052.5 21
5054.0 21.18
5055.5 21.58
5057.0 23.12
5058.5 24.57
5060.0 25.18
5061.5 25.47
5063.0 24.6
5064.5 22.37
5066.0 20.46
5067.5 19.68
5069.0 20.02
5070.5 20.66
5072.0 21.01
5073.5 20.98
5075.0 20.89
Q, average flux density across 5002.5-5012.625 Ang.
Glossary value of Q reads 24.8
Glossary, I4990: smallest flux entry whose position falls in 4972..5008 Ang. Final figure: 19.8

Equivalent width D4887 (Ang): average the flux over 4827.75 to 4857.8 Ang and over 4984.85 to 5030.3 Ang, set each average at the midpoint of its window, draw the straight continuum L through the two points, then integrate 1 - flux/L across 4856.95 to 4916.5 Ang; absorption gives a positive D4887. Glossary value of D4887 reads -4.3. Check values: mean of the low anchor 22.2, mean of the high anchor 22.5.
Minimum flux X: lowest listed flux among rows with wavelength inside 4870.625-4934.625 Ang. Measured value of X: 18.9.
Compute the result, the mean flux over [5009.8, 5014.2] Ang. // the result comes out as 20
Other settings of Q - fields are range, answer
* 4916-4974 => 23.6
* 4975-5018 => 22.9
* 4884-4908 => 23.8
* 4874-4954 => 22.8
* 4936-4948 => 23.2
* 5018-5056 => 22.3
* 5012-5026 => 20.9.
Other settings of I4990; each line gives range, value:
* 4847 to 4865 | 20.89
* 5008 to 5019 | 18.66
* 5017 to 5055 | 20.21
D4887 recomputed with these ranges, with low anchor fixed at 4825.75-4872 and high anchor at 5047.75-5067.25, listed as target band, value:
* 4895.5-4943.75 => 1.8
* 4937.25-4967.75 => -1.7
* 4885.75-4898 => 0.0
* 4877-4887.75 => 1.2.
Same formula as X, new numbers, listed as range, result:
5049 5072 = 19.68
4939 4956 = 22.5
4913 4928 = 20.74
